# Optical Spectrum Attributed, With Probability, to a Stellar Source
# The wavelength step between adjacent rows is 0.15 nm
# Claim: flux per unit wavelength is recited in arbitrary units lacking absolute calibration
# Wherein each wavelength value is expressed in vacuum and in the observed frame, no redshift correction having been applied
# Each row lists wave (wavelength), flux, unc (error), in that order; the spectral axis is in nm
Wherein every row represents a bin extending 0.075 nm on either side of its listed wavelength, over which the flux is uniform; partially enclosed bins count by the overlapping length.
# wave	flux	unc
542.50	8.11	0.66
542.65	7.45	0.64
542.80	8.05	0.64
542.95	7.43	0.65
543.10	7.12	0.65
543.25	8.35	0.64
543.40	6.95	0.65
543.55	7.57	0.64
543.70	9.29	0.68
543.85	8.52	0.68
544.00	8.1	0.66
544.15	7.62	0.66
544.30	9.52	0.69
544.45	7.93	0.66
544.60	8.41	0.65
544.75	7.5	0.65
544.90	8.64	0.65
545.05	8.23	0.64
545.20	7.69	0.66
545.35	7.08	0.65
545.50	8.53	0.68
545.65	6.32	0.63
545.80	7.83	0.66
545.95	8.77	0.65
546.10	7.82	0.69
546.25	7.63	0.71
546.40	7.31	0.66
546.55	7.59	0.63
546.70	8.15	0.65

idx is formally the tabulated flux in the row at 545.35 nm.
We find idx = 7.08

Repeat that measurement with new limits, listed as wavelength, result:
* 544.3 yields 9.52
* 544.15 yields 7.62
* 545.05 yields 8.23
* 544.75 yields 7.5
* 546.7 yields 8.15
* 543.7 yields 9.29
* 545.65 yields 6.32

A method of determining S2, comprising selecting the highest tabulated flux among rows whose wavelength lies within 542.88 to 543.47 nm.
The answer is 8.35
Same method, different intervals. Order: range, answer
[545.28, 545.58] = 8.53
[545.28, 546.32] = 8.77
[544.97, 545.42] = 8.23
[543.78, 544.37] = 9.52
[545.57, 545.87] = 7.83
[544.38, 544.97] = 8.64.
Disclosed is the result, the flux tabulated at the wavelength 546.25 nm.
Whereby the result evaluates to 7.63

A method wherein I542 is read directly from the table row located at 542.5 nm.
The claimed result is 8.11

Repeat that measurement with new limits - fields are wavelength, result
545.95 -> 8.77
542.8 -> 8.05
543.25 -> 8.35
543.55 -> 7.57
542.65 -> 7.45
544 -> 8.1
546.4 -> 7.31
